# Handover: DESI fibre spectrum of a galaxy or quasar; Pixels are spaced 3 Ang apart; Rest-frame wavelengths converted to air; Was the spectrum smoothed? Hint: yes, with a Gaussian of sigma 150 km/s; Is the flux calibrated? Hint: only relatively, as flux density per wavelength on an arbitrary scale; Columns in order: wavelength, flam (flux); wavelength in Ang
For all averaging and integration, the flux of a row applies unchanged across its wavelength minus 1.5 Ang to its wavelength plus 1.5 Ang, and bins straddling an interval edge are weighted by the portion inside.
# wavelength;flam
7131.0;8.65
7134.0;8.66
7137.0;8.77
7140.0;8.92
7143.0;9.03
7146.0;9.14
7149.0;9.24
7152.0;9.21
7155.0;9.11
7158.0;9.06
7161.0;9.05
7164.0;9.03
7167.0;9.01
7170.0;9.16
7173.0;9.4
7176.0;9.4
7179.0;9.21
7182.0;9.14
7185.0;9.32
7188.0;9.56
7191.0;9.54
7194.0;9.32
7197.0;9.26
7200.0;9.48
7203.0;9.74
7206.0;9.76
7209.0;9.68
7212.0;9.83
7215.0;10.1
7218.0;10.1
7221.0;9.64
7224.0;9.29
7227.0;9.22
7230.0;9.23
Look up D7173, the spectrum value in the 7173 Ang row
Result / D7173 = 9.4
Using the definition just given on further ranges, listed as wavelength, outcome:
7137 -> 8.77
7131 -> 8.65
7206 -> 9.76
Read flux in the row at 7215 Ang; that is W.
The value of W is 10.1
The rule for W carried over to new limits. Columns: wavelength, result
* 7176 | 9.4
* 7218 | 10.1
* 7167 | 9.01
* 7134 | 8.66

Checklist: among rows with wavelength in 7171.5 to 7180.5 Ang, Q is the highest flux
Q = 9.4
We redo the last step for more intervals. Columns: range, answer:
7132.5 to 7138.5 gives 8.77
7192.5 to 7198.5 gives 9.32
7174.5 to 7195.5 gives 9.56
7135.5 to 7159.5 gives 9.24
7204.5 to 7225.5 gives 10.1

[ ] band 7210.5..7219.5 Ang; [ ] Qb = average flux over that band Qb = 10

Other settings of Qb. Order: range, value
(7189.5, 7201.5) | 9.4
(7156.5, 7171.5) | 9.06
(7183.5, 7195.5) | 9.44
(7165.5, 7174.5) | 9.19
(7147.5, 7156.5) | 9.19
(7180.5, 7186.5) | 9.23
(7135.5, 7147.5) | 8.96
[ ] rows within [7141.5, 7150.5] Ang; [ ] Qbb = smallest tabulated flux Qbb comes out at 9.03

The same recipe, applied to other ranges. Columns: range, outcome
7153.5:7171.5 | 9.01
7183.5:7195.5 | 9.32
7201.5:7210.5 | 9.68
